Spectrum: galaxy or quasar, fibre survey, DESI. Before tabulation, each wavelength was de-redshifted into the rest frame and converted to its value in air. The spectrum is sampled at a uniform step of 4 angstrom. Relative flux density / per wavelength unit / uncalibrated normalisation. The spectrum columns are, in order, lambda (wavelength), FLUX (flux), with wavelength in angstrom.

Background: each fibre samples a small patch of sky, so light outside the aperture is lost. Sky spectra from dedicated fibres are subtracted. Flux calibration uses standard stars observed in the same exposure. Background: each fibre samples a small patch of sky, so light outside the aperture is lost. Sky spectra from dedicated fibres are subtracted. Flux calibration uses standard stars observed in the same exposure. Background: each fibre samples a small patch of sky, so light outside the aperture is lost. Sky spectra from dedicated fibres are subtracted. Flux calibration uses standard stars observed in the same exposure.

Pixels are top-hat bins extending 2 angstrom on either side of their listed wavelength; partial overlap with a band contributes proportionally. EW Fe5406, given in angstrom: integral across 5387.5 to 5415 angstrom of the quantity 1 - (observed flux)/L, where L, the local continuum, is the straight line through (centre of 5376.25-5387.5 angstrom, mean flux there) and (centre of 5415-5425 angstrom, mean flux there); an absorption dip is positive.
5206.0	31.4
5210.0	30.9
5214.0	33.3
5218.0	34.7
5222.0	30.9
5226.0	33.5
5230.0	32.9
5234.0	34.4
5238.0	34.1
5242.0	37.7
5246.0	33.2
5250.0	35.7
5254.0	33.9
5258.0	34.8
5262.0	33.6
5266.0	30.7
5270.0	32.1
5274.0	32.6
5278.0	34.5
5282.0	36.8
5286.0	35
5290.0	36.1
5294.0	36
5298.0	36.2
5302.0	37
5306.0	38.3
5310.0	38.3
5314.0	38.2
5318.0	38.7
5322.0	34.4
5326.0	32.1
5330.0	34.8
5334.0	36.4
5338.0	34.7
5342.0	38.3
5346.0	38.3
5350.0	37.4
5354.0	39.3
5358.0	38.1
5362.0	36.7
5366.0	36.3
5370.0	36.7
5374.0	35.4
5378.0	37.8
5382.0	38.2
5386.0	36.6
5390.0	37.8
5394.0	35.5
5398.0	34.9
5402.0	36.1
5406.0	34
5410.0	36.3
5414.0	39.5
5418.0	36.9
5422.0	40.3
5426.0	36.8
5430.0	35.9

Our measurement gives 1.3 angstrom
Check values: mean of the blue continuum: 37.6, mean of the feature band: 36.2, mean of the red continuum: 38.5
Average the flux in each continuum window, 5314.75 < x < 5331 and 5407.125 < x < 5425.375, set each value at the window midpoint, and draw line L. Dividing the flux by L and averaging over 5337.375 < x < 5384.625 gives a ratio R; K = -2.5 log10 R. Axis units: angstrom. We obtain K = -0.03 mag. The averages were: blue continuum 35.3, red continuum 37.9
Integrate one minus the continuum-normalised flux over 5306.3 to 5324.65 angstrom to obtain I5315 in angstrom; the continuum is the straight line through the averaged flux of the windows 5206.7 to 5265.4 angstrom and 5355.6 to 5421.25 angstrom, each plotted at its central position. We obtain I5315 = -1.0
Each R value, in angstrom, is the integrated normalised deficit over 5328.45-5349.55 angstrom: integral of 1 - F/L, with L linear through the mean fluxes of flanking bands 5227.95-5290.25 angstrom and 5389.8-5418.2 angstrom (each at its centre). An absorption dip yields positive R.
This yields -0.76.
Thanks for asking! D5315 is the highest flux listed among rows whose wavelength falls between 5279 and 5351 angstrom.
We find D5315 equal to 38.7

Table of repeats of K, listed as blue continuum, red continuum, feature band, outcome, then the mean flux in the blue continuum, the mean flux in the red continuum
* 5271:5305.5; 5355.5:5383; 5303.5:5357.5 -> -0.02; 35.5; 37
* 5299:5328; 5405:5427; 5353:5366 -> -0.02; 36.7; 37.5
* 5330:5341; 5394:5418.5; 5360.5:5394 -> -0.03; 35.7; 36.2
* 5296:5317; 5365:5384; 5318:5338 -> 0.08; 37.7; 36.9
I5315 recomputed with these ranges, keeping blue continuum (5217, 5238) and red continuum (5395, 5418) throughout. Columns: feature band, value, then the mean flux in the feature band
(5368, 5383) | -0.5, 36.9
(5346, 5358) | -1.0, 38.3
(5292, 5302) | -0.5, 36.3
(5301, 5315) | -1.4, 38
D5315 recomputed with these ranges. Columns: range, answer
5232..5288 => 37.7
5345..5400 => 39.3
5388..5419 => 39.5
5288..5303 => 37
